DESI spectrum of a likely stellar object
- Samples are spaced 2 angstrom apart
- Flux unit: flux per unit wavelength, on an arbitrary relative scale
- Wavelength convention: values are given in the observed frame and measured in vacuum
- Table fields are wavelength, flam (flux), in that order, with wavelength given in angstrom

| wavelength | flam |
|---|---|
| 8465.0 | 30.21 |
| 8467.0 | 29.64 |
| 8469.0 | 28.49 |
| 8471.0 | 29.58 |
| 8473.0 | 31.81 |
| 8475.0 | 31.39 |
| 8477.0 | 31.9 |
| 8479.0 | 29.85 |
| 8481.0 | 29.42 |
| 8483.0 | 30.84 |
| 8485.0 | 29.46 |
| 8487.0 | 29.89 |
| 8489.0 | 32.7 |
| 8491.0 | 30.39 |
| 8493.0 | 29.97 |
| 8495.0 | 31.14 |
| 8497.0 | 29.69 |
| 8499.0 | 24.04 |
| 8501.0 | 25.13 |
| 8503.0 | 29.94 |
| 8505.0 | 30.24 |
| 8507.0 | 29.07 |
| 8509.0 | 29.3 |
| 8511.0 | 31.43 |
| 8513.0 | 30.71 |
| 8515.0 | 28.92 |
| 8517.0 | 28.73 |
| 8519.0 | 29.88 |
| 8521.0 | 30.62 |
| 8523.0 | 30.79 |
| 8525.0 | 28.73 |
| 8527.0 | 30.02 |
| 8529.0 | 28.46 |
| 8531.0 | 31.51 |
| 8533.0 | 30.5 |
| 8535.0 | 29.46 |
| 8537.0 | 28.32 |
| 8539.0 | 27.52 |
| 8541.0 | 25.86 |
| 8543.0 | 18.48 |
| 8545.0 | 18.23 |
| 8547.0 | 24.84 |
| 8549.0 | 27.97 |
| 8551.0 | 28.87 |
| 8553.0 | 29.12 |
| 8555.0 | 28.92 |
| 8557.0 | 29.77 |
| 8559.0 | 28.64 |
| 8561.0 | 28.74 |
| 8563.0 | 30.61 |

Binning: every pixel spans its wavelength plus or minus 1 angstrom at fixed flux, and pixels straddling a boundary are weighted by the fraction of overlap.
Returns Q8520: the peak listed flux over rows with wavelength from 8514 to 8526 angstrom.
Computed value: 30.79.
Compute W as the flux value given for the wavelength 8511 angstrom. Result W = 31.43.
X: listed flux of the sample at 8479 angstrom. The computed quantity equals 29.85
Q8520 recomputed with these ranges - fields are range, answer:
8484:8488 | 29.89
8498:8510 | 30.24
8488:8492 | 32.7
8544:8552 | 28.87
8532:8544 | 30.5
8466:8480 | 31.9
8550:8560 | 29.77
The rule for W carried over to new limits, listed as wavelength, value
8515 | 28.92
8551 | 28.87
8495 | 31.14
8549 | 27.97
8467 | 29.64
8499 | 24.04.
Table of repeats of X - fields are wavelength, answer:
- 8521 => 30.62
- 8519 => 29.88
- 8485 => 29.46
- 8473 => 31.81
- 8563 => 30.61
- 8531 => 31.51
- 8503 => 29.94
